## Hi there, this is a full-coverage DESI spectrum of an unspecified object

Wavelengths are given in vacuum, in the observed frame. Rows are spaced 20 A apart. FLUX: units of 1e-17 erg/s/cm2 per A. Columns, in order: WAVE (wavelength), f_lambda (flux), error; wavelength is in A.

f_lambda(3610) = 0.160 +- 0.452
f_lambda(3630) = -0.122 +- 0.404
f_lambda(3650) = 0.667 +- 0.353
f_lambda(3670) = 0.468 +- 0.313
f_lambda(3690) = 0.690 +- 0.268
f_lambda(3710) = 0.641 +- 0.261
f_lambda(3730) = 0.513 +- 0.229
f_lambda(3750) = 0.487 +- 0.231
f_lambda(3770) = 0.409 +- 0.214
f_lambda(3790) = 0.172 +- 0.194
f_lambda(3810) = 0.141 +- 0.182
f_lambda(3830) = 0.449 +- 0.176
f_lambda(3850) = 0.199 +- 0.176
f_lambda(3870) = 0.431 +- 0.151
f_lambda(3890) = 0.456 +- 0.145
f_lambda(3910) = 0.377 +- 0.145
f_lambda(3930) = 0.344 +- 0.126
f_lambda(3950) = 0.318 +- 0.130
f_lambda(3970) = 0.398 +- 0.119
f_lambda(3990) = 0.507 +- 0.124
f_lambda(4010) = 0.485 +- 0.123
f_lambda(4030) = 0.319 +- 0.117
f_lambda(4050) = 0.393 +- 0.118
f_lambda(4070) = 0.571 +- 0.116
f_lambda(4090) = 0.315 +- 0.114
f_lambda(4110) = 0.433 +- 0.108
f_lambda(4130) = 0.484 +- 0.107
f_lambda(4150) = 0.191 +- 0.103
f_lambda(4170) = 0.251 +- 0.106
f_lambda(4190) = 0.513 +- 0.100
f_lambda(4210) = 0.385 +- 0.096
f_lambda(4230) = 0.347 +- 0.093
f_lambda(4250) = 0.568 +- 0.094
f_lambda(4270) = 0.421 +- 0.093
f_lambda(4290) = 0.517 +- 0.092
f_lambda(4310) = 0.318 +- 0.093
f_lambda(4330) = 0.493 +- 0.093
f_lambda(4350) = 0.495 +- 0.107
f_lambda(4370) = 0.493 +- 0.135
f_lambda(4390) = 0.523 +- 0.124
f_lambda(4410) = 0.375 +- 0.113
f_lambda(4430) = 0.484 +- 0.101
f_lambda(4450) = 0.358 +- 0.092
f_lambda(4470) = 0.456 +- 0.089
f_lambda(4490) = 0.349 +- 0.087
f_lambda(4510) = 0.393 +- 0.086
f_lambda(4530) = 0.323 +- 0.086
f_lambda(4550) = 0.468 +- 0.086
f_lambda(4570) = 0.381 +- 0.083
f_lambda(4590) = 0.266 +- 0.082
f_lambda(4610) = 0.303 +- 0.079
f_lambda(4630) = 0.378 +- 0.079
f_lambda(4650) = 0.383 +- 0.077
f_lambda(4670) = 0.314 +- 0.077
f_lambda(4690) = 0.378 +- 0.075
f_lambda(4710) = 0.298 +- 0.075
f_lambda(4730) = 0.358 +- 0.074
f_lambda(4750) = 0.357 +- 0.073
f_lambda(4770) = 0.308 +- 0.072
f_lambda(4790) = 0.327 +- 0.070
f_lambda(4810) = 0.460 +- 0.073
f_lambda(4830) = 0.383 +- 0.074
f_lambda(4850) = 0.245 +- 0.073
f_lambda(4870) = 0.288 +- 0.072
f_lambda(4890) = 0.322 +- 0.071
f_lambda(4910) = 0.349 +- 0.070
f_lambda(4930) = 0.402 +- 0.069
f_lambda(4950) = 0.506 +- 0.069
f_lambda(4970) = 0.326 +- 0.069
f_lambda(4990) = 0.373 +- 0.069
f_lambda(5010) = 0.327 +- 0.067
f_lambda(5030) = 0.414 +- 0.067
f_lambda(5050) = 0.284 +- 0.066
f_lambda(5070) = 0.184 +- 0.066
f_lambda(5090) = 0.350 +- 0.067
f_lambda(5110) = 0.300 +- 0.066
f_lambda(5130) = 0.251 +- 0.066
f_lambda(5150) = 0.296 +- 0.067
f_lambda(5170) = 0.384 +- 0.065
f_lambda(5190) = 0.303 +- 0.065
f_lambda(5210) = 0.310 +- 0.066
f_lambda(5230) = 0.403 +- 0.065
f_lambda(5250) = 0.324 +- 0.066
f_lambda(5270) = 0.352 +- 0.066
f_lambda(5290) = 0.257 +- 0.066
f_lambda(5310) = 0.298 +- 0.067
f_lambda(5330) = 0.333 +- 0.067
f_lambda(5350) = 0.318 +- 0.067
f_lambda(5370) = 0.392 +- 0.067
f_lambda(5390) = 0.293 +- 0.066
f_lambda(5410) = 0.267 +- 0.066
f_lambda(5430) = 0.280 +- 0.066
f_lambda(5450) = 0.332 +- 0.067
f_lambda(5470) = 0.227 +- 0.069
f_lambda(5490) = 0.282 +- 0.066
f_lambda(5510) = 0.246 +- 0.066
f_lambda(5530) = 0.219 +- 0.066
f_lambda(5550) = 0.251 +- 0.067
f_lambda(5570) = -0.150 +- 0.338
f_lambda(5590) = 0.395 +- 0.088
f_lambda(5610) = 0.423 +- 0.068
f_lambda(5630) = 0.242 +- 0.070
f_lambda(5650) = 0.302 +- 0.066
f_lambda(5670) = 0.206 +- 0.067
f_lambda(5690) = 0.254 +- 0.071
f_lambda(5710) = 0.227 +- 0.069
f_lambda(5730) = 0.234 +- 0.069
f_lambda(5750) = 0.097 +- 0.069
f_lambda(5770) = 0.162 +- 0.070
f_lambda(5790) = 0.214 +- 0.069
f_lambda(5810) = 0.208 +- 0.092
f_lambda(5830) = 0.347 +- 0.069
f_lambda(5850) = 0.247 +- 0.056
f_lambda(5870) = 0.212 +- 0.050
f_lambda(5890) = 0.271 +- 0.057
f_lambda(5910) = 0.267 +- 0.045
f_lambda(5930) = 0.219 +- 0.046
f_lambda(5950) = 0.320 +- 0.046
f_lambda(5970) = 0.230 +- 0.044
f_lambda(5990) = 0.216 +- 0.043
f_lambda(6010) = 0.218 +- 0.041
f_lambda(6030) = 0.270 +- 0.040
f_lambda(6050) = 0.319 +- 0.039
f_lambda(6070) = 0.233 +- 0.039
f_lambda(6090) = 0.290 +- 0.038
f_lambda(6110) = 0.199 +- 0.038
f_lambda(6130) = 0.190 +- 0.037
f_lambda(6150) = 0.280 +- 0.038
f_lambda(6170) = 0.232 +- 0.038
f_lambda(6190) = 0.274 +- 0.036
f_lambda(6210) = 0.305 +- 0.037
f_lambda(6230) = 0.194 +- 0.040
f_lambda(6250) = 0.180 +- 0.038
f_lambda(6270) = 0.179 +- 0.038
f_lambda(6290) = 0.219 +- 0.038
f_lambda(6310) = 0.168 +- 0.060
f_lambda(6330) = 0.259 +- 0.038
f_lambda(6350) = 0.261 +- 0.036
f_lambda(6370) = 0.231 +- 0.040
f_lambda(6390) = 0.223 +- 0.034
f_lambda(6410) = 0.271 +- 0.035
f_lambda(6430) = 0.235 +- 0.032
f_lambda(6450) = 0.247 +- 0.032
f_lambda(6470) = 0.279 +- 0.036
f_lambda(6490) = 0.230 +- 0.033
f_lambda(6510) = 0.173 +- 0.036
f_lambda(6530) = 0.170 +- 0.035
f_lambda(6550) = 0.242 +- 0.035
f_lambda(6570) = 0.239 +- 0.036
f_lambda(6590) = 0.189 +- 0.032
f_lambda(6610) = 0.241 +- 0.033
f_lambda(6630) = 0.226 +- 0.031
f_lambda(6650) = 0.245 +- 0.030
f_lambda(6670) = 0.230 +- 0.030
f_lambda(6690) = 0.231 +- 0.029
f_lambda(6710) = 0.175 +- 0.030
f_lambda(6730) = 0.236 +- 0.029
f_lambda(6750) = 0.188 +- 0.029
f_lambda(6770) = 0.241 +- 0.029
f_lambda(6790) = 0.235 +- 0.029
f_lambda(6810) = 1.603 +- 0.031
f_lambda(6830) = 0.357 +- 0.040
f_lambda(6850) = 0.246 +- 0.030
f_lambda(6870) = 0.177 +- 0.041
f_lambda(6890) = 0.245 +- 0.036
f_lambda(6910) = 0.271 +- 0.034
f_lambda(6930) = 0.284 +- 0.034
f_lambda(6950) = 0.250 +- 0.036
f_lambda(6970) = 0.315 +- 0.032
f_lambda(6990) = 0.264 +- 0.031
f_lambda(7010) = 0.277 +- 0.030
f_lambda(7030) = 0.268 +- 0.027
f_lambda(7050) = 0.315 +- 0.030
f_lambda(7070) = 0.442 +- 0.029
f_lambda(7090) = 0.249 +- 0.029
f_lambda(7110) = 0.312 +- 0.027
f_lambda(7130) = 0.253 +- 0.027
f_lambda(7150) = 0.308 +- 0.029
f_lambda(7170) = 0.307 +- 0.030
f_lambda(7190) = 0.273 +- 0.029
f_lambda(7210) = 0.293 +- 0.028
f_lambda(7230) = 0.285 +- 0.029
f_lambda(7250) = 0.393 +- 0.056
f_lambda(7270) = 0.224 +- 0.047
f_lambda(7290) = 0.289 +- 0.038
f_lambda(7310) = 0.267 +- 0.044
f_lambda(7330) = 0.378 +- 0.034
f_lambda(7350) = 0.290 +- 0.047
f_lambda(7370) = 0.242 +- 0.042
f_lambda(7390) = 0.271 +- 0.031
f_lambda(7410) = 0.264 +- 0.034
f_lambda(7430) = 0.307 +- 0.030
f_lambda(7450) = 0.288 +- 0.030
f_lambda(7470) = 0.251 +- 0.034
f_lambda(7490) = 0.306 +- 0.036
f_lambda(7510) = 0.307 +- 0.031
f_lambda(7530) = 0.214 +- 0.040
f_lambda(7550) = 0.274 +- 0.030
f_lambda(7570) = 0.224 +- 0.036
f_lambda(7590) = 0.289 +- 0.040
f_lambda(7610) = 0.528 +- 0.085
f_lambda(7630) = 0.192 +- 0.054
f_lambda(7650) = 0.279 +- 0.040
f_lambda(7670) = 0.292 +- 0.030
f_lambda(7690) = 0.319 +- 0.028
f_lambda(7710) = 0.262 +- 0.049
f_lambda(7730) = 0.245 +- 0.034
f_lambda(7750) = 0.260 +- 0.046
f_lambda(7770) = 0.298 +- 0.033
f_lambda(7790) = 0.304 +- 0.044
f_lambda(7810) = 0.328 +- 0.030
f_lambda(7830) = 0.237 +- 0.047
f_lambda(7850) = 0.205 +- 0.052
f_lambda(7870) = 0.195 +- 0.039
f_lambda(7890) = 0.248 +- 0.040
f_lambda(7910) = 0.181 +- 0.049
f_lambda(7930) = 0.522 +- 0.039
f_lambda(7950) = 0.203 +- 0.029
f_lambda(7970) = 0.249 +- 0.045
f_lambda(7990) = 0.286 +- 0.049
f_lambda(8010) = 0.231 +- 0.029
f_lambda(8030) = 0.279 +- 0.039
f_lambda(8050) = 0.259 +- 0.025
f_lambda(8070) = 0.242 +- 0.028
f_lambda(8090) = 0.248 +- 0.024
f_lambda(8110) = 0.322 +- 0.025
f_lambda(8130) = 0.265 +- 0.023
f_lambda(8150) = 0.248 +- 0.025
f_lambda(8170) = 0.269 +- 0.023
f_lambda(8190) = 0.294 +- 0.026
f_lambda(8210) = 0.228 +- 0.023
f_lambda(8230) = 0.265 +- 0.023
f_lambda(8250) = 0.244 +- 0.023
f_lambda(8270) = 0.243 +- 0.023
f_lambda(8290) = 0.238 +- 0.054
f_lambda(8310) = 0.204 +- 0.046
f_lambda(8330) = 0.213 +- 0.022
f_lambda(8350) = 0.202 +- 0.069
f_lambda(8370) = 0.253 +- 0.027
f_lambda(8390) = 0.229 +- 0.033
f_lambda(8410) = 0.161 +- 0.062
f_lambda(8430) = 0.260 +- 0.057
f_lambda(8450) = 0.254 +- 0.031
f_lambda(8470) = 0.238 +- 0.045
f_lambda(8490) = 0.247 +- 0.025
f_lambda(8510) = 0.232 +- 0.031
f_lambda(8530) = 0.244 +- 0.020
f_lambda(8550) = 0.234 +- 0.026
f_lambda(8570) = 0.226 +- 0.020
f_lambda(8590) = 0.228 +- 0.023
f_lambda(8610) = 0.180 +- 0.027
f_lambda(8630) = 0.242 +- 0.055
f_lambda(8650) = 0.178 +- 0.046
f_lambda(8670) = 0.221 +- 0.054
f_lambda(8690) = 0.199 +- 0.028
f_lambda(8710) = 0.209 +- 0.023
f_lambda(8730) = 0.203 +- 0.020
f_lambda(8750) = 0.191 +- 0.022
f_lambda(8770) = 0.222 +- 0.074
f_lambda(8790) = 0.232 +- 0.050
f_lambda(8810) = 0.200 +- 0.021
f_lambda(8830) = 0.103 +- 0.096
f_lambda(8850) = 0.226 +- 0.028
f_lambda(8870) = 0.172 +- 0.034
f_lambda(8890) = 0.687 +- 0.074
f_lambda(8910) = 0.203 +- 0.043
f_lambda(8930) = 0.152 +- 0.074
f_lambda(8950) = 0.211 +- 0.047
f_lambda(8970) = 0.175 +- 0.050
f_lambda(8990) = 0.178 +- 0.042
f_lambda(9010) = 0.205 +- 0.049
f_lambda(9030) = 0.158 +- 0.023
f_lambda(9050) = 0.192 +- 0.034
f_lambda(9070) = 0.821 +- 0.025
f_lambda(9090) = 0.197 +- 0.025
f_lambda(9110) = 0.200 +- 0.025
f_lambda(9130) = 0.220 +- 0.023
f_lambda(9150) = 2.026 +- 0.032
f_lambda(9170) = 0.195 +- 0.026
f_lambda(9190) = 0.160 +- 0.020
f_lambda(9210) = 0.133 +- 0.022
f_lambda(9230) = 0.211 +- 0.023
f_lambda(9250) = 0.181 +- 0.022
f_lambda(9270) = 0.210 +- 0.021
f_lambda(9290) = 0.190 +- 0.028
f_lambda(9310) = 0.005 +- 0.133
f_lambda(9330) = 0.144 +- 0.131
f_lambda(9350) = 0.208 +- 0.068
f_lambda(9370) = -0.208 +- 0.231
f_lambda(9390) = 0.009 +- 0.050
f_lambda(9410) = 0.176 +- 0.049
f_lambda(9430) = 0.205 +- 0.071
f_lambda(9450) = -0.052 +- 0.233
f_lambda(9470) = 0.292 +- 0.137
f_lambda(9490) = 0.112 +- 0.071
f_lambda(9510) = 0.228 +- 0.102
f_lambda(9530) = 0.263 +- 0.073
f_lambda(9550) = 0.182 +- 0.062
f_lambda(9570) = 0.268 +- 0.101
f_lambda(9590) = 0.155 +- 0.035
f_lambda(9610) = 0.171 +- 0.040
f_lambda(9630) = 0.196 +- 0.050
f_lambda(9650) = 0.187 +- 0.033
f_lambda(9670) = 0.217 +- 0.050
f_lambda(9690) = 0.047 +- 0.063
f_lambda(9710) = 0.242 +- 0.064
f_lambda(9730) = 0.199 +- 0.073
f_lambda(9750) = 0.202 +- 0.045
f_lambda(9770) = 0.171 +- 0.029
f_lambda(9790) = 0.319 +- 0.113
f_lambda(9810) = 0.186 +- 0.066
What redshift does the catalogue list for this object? 0.83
